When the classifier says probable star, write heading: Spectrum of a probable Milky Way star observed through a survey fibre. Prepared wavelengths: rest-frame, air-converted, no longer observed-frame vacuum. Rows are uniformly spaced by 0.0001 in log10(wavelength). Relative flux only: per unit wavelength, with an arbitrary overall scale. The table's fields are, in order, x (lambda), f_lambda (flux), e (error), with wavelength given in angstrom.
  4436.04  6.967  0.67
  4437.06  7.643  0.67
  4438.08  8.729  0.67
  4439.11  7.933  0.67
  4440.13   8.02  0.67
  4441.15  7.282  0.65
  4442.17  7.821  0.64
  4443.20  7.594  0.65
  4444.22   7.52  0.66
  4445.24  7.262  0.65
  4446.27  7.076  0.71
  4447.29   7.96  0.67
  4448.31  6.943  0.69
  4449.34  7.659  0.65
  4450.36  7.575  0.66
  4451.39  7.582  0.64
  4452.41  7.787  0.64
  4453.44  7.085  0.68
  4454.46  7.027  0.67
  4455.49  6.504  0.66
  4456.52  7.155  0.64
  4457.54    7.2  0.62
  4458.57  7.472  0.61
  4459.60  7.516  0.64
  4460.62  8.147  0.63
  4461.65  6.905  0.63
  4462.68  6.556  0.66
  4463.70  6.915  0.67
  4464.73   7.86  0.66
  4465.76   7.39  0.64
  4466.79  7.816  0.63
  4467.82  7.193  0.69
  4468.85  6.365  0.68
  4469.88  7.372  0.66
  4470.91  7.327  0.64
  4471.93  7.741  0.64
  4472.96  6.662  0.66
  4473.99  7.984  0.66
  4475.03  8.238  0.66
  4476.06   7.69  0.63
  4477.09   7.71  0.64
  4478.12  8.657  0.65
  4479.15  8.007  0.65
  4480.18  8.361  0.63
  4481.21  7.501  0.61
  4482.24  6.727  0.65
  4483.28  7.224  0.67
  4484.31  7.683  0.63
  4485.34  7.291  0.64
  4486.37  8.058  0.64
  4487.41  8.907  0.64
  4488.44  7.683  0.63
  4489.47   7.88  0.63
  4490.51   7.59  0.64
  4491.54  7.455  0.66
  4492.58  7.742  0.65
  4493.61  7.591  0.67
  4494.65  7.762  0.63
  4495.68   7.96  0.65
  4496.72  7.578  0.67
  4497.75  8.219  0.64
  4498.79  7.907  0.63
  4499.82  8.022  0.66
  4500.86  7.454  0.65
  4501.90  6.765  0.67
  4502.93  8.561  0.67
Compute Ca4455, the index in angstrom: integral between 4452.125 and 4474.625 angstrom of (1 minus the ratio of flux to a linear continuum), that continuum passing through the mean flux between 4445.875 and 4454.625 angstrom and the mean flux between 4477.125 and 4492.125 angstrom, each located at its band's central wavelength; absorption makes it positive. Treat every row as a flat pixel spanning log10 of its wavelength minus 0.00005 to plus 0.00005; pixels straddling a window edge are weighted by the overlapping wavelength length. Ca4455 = 0.9 angstrom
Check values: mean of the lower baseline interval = 7.44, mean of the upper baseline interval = 7.78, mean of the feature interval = 7.27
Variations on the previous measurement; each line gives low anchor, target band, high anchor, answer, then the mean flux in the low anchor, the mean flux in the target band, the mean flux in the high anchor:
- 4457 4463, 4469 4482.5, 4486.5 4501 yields -0.2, 7.32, 7.68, 7.85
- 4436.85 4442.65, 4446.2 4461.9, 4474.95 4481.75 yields 1.2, 7.92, 7.37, 8.01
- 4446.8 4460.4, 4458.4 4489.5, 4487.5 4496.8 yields 0.0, 7.36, 7.57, 7.75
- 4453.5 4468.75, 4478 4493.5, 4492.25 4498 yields -0.2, 7.23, 7.76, 7.8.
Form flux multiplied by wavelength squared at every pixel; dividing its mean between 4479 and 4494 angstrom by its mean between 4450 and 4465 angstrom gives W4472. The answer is 1.07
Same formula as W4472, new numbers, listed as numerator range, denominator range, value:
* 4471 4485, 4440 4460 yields 1.05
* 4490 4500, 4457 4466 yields 1.08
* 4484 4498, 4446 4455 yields 1.07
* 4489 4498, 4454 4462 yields 1.08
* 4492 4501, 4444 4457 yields 1.09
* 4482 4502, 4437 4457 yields 1.05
